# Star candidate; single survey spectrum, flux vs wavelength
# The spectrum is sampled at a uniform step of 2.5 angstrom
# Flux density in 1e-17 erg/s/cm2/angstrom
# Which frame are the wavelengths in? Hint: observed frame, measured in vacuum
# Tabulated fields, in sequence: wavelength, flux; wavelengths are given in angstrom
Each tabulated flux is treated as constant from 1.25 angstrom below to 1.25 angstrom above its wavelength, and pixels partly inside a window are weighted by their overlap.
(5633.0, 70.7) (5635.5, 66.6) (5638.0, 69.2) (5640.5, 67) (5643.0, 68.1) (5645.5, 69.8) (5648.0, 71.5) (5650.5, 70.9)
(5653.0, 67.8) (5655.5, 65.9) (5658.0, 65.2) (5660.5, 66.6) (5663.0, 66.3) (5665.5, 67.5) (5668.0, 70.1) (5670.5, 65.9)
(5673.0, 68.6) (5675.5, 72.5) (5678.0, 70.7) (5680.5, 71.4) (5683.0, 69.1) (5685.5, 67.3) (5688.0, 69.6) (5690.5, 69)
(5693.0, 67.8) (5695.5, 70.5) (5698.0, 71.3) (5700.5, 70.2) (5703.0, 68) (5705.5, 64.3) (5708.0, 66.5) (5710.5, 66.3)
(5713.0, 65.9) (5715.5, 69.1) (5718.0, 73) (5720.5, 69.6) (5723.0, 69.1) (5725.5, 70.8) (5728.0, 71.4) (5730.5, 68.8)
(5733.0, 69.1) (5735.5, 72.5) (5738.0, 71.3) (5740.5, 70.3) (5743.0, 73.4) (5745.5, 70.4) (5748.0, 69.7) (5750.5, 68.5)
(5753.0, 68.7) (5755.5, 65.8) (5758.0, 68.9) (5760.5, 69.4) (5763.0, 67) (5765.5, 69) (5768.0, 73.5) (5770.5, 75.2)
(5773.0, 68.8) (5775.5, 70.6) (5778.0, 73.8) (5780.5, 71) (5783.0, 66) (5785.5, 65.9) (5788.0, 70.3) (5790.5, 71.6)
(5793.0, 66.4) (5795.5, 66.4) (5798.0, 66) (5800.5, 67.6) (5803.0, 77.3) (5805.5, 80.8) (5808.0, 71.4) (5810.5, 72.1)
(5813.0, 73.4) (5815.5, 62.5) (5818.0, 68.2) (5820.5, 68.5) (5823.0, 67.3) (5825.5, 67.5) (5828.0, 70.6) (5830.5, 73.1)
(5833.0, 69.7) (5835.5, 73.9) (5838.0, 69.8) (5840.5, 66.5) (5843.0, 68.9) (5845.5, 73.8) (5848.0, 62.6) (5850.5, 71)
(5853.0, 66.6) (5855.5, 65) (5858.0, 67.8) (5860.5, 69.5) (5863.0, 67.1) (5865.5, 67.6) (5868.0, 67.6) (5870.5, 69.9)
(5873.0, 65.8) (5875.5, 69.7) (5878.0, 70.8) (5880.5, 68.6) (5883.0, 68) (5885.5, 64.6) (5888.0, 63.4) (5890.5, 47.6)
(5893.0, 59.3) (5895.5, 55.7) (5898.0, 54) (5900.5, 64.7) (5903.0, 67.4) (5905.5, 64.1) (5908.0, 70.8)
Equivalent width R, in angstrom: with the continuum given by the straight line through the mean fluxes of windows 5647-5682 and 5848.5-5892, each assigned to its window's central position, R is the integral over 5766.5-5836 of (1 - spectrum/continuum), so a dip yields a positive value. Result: -3.26 angstrom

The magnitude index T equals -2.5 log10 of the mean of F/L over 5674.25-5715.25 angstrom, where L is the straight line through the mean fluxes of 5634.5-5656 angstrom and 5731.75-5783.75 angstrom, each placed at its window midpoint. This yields 0.008 mag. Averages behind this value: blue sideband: 68.6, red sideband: 70.2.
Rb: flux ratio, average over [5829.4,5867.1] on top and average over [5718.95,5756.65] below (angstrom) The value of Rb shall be 0.98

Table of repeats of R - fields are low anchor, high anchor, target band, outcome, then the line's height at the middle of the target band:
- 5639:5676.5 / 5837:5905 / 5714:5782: -3.20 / 67.1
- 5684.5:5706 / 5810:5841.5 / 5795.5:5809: -0.53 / 69.3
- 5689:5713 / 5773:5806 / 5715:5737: -0.58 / 68.6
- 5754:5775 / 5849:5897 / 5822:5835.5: -0.58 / 67.2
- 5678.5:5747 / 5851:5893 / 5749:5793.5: -0.83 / 68.2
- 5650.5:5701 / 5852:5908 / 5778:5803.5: -0.88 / 66.6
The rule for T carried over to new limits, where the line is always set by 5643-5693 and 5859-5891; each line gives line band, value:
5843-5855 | -0.02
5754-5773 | -0.03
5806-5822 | -0.04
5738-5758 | -0.03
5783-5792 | -0.02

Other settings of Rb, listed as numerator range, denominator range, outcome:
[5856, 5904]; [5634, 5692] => 0.94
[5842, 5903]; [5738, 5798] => 0.94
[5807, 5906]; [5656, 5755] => 0.97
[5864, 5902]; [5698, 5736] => 0.93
